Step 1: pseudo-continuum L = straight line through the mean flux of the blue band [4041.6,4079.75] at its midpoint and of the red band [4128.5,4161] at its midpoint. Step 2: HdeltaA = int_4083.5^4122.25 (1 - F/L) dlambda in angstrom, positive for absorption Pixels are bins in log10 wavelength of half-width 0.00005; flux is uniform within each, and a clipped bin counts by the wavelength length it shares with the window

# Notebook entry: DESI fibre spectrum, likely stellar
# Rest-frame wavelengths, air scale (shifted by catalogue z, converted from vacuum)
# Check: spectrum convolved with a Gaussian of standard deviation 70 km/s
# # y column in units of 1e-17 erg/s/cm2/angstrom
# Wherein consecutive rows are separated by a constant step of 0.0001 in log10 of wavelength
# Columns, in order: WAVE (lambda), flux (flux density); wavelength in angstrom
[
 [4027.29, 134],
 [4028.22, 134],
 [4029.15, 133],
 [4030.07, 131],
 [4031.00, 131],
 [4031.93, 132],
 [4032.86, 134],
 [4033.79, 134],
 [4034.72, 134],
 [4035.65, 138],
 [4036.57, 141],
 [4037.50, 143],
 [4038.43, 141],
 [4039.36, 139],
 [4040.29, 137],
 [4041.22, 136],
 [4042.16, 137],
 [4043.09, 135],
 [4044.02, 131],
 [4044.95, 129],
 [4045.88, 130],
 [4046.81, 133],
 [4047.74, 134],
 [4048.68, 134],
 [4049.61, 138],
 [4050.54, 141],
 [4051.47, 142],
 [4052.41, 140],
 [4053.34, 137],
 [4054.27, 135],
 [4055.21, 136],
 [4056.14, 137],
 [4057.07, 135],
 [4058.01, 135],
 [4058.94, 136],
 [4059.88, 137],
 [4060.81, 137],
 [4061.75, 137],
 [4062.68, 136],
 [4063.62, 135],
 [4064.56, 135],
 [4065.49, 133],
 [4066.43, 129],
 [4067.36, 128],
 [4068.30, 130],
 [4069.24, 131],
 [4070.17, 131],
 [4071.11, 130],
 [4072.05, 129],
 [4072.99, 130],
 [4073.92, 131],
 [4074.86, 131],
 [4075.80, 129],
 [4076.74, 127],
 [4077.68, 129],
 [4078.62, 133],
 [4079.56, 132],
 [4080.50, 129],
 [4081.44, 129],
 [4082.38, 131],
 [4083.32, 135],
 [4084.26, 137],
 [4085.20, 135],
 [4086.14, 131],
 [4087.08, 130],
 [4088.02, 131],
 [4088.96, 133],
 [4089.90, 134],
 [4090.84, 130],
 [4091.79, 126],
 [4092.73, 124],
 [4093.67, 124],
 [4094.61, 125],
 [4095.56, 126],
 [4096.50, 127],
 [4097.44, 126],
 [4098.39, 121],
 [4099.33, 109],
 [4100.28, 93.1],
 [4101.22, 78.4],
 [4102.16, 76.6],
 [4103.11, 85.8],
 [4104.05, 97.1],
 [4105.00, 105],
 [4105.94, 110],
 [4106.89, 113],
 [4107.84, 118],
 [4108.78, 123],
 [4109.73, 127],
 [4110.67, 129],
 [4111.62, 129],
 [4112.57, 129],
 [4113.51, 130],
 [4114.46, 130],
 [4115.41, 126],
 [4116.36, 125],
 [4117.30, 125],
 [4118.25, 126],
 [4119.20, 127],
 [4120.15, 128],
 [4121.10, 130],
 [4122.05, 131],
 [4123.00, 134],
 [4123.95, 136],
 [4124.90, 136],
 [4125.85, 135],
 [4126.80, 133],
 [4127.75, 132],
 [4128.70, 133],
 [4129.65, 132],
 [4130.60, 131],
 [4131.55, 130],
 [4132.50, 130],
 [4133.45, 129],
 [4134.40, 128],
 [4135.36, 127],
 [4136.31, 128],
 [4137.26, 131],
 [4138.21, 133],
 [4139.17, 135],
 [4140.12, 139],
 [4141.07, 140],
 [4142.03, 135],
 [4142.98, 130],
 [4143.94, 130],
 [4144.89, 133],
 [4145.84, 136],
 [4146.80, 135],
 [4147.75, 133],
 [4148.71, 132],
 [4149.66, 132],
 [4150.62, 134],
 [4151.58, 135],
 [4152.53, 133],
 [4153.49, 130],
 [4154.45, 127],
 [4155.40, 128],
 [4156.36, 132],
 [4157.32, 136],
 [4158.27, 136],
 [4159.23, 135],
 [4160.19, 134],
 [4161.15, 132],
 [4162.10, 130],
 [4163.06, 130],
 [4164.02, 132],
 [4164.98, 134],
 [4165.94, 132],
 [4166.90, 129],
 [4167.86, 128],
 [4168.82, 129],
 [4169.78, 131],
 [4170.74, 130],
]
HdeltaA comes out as 3.5 angstrom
